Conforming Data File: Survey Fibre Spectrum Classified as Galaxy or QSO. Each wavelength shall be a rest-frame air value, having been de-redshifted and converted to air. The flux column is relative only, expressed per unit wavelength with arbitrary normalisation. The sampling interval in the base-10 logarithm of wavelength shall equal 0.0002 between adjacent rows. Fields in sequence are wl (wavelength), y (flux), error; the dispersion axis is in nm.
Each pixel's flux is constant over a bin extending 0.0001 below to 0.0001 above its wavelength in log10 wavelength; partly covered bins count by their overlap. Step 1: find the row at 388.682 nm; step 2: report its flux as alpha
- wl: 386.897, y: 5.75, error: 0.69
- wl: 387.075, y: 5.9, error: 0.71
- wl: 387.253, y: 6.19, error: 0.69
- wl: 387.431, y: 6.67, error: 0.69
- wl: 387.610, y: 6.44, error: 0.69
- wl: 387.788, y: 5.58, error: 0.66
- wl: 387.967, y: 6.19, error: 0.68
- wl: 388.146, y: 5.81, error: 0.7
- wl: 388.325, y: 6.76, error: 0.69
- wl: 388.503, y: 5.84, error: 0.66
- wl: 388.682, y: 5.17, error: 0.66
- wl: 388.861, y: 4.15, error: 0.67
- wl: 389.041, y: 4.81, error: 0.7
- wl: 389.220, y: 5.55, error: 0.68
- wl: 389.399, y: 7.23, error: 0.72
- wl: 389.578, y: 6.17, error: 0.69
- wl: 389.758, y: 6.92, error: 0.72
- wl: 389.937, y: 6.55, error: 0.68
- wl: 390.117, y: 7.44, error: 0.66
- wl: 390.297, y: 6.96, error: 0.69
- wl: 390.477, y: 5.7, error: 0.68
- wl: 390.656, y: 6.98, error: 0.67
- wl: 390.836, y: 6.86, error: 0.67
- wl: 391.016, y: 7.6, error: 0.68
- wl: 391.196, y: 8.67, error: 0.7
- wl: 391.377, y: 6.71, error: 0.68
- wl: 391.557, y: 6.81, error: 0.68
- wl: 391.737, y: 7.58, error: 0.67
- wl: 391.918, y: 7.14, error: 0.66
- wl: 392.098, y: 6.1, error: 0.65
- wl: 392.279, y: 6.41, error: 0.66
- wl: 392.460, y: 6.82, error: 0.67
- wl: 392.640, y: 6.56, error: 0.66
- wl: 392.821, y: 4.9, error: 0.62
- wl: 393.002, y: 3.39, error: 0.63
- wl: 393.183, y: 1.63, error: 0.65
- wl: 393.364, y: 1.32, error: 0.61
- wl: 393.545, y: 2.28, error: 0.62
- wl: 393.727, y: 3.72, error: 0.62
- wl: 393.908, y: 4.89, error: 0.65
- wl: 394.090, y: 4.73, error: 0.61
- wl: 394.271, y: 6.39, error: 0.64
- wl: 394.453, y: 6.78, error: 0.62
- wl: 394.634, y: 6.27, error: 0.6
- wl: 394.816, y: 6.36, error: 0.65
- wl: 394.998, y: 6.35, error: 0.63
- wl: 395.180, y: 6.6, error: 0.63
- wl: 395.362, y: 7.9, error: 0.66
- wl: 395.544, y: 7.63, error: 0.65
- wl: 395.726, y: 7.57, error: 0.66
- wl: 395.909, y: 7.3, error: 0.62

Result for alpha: 5.17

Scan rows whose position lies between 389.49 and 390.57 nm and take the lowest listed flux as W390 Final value 5.7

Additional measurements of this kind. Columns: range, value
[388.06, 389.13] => 4.15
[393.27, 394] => 1.32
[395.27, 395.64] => 7.63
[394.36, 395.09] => 6.27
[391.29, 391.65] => 6.71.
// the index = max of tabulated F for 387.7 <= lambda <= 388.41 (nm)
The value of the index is 6.76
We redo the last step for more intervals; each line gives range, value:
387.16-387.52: 6.67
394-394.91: 6.78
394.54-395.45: 7.9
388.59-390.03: 7.23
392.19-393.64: 6.82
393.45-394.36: 6.39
